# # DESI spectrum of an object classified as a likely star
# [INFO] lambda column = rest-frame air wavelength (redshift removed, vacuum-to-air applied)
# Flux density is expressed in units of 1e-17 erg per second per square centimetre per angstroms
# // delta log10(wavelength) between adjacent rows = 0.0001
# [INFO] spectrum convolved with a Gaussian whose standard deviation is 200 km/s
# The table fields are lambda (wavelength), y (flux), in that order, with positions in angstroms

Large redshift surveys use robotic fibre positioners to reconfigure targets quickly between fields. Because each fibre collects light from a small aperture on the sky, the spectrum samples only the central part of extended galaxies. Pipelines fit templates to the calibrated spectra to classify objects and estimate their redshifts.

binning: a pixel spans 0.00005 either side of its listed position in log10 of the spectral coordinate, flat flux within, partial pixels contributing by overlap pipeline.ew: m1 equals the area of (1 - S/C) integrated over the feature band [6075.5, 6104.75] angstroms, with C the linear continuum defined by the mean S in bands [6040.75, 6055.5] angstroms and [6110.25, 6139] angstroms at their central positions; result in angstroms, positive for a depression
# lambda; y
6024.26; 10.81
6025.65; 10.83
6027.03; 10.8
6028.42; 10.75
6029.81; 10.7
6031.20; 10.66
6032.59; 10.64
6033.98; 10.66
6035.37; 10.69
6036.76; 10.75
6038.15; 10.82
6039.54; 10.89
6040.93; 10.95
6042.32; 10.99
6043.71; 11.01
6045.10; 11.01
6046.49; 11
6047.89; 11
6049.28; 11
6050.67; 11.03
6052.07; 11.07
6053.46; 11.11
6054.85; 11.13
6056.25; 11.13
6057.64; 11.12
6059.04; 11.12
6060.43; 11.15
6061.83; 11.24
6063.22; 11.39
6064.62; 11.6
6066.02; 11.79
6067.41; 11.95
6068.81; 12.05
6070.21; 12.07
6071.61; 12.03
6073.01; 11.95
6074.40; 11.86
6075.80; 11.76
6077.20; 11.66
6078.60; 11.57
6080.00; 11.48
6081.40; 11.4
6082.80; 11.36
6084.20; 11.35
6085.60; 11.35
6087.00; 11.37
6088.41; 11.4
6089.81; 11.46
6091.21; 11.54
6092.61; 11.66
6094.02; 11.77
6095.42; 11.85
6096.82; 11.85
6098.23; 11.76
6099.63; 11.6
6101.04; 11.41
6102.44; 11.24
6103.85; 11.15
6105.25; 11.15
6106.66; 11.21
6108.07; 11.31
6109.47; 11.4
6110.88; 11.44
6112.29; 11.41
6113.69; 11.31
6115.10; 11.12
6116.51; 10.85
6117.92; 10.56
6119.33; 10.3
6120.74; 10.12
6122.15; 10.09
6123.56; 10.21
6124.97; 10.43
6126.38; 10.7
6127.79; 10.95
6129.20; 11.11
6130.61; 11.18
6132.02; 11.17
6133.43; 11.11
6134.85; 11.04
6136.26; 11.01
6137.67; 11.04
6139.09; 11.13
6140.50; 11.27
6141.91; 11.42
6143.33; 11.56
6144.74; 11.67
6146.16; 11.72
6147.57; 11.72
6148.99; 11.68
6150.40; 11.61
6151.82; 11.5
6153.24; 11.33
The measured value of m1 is -1.5 angstroms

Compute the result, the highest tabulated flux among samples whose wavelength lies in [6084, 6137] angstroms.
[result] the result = 11.85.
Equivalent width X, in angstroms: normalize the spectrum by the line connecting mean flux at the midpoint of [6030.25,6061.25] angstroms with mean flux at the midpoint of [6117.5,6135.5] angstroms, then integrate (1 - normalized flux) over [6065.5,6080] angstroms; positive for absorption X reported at -1.3 angstroms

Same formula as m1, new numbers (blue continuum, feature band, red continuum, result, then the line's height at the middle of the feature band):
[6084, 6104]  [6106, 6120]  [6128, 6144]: 0.3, 11.4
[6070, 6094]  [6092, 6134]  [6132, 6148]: 1.2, 11.5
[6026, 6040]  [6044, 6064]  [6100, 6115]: -0.4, 10.9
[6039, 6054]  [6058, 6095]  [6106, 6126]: -2.2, 10.9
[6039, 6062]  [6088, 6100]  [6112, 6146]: -0.7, 11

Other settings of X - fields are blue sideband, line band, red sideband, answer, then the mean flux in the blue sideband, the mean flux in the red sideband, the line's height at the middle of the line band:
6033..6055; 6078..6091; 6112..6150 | -0.5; 10.9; 11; 11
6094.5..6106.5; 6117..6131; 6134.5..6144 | 1.0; 11.5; 11.2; 11.3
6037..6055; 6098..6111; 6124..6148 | -0.3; 11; 11.2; 11.1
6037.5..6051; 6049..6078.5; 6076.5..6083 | -0.6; 11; 11.5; 11.3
